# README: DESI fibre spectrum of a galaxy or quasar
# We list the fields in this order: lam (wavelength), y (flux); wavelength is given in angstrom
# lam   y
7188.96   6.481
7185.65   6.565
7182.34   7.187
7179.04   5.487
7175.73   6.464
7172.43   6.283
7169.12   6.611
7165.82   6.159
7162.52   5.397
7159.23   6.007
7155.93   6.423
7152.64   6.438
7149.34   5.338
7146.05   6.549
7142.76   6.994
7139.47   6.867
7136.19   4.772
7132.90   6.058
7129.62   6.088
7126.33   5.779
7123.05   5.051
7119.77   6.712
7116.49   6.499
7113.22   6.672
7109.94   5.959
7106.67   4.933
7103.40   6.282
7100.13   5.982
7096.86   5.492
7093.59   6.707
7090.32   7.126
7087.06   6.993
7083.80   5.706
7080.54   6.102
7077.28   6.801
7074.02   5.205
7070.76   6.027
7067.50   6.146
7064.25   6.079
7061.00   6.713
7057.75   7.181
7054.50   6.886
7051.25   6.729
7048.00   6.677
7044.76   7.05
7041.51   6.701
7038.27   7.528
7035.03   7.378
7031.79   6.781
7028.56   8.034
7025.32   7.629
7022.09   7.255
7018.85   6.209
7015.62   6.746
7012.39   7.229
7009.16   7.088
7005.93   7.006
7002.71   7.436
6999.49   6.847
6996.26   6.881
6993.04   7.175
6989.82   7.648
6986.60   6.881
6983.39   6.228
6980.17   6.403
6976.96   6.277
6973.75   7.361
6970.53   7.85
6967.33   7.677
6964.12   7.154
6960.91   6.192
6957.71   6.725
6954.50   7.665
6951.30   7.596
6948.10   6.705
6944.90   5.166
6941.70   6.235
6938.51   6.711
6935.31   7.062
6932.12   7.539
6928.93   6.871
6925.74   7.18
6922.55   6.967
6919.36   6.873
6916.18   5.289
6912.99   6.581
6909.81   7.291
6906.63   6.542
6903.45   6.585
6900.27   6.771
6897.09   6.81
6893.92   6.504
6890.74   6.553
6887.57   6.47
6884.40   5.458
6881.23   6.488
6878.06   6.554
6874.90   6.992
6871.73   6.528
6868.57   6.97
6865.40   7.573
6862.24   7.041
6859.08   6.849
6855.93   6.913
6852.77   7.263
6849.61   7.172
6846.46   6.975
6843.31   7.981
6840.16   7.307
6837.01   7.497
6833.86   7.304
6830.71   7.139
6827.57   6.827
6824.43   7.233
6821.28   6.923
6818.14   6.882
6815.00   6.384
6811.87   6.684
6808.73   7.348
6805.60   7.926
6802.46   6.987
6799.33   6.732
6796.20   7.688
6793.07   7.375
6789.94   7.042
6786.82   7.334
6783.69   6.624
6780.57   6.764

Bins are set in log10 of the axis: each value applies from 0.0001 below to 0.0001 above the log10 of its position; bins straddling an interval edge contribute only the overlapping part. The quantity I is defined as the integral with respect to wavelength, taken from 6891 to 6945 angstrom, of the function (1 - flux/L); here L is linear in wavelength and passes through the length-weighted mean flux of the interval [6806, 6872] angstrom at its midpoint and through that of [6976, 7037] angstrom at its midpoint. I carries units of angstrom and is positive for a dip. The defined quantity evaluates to 2.9 angstrom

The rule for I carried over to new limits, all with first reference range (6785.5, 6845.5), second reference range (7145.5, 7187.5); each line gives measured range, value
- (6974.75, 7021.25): -1.3 angstrom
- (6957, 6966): 0.1 angstrom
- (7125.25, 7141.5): 0.9 angstrom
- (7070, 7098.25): 0.8 angstrom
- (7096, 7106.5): 1.0 angstrom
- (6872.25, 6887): 1.3 angstrom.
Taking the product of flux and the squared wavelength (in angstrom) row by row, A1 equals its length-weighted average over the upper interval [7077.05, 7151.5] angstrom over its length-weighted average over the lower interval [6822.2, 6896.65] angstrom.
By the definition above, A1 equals 0.95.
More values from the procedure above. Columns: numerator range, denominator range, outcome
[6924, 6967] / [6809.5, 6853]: 1.00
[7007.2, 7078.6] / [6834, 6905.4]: 1.04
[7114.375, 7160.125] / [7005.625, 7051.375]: 0.89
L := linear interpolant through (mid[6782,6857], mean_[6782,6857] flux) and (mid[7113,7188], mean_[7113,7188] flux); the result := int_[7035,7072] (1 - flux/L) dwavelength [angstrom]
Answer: -1.5 angstrom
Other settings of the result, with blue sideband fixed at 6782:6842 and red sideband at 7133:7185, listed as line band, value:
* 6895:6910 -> 0.3 angstrom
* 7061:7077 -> 1.0 angstrom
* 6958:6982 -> -0.9 angstrom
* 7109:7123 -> 0.0 angstrom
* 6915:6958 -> 0.1 angstrom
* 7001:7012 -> -1.0 angstrom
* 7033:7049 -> -1.4 angstrom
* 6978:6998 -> -0.6 angstrom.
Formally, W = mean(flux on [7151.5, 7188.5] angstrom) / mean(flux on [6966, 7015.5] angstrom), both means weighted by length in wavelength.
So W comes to 0.89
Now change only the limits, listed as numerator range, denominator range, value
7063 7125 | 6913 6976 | 0.89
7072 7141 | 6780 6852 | 0.85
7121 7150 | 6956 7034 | 0.85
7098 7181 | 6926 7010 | 0.88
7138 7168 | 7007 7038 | 0.87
